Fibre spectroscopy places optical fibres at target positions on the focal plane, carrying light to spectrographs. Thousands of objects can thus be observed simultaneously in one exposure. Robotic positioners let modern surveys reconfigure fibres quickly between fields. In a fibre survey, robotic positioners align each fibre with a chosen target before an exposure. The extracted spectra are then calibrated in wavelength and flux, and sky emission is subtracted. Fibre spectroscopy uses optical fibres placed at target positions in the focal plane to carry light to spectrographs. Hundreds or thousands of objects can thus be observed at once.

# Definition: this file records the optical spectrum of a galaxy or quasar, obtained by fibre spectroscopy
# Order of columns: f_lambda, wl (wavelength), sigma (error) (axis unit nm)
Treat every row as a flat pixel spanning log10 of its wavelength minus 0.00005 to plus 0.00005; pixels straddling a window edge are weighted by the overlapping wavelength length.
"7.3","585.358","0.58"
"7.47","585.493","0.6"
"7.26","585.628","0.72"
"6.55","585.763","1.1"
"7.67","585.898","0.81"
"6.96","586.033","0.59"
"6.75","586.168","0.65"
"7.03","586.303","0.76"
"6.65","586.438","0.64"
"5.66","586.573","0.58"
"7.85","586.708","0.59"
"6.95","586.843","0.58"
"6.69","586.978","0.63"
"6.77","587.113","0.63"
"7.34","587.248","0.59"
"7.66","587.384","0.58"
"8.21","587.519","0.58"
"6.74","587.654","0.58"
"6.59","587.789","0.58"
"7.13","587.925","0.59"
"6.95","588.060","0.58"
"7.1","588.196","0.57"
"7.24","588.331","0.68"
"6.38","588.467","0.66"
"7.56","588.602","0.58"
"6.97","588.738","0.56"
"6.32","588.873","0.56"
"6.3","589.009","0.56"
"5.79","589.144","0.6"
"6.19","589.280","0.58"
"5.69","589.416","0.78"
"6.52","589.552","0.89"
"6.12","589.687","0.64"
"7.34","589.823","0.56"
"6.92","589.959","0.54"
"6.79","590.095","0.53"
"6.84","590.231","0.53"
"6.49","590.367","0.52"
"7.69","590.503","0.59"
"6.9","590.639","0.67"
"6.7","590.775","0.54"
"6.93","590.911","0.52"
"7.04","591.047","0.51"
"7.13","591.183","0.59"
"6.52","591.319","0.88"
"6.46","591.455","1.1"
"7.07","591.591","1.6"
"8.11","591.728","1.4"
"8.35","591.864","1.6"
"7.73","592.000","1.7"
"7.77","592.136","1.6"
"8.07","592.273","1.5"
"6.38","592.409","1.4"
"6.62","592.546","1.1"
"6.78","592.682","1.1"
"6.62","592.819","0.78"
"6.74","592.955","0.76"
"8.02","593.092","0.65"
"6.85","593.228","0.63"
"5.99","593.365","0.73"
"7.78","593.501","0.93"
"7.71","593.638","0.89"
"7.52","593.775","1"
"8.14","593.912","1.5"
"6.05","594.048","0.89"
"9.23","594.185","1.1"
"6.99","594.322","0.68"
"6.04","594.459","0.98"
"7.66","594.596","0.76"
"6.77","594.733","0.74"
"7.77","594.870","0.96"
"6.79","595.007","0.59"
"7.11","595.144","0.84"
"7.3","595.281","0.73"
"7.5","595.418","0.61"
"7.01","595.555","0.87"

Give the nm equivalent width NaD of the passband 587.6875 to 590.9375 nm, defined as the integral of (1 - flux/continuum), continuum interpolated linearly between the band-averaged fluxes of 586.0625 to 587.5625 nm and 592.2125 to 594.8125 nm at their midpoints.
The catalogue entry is 0.16 nm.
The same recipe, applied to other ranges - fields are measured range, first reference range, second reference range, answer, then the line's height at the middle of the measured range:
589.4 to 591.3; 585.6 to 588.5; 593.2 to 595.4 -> 0.08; 7.12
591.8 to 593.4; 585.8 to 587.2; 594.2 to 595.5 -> -0.02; 7.11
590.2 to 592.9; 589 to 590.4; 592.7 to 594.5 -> -0.12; 6.82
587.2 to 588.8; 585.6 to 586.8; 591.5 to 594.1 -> -0.03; 7.02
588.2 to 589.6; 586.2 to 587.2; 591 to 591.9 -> 0.09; 7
